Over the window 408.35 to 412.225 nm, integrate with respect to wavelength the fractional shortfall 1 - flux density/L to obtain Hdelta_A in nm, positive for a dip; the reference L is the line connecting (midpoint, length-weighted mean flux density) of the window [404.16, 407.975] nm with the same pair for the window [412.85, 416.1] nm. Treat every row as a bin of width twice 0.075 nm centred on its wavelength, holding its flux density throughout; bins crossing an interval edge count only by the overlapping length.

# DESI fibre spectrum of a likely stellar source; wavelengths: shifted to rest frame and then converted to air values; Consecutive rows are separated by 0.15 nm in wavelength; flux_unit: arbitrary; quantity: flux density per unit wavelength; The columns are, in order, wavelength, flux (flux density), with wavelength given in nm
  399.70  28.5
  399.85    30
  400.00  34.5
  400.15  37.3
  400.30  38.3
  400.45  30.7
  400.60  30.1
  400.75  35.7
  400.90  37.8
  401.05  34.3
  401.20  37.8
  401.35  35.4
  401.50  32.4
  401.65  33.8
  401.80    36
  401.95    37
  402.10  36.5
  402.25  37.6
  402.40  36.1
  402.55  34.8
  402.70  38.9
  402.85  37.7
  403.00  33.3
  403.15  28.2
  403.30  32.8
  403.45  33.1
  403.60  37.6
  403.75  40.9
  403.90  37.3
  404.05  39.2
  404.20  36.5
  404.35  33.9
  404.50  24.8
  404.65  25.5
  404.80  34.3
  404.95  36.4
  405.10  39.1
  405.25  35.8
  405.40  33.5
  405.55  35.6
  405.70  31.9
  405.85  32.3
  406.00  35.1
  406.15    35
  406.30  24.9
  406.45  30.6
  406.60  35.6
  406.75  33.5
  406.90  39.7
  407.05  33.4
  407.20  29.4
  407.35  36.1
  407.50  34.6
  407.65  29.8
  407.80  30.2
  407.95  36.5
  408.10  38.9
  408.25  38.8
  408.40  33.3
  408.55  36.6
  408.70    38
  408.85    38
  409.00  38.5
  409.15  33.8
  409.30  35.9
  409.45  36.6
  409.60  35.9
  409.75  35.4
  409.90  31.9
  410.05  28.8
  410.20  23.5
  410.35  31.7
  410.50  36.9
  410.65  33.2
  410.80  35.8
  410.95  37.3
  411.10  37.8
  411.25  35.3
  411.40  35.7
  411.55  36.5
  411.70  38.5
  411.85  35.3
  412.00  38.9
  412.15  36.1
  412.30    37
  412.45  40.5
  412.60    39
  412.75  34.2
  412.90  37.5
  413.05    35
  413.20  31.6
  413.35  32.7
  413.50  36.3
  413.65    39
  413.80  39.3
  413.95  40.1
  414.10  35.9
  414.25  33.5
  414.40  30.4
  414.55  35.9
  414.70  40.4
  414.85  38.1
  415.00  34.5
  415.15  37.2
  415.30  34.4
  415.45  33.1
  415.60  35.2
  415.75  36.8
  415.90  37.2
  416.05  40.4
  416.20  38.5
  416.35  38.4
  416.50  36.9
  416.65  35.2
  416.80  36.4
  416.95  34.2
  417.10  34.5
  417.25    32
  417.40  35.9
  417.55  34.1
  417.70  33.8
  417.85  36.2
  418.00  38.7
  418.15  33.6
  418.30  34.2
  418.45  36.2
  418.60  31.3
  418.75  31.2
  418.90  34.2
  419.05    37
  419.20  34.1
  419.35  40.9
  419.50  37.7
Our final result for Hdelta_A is -0.07 nm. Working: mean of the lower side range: 33.2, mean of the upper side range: 36.1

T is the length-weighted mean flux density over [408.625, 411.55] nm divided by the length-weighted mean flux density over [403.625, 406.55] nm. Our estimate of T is 1.0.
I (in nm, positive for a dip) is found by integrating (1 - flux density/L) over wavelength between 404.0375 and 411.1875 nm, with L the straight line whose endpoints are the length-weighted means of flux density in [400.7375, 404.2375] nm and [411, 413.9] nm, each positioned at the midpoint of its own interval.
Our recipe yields 0.43 nm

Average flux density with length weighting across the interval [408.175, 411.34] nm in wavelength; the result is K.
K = 34.9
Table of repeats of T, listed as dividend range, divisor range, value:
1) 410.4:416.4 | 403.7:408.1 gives 1.08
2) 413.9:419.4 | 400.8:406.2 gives 1.02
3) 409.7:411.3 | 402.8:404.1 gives 0.94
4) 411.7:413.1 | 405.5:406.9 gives 1.12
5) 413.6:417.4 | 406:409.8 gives 1.04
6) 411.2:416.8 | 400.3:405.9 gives 1.05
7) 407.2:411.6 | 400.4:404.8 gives 1.00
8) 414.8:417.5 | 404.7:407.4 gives 1.06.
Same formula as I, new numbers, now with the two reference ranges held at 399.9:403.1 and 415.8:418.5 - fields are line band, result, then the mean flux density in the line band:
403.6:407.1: 0.132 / 34.2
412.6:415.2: -0.017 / 36.1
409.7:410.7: 0.118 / 31.5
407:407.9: 0.083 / 32.3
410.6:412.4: -0.041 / 36.6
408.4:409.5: -0.027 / 36.5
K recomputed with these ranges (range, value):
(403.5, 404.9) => 34.5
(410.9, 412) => 36.8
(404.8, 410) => 34.7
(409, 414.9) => 35.6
